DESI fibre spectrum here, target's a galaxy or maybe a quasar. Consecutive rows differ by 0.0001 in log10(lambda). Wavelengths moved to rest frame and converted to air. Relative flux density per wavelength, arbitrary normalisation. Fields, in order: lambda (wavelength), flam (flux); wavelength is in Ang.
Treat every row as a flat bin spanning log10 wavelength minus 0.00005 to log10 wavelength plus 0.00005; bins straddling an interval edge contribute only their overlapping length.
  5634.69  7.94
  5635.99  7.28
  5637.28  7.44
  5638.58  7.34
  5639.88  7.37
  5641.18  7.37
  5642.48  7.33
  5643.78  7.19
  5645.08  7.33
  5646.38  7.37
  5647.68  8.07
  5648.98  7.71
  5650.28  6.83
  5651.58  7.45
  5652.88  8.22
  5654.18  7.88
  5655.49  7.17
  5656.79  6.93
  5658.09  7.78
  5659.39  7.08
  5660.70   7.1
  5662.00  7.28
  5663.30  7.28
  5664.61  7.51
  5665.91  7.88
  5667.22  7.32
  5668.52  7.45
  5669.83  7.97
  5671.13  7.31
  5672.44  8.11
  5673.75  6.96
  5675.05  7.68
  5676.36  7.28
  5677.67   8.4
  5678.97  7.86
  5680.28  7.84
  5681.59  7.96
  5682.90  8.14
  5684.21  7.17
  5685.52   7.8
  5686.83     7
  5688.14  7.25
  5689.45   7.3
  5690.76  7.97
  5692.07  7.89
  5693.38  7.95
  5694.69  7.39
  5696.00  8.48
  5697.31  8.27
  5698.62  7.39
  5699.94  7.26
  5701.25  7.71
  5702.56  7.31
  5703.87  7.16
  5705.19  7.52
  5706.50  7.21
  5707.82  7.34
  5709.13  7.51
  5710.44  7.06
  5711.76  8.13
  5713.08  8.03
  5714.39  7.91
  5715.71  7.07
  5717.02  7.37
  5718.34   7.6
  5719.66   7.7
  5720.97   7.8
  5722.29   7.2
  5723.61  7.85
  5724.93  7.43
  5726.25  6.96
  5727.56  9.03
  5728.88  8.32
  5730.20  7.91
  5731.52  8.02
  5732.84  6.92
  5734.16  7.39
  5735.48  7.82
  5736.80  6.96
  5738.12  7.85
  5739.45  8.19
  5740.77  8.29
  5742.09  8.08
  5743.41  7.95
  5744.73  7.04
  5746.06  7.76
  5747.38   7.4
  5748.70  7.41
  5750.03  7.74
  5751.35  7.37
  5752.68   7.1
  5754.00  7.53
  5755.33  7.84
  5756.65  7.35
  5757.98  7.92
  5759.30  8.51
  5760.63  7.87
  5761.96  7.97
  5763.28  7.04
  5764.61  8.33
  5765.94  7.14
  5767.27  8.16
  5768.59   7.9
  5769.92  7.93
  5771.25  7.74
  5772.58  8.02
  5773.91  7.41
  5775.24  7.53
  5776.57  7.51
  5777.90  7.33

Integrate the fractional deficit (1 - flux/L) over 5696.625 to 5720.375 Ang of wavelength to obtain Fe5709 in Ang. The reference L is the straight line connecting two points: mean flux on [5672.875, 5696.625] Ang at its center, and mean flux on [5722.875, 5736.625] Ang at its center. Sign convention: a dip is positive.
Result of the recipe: 0.6 Ang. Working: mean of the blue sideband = 7.69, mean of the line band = 7.53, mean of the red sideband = 7.73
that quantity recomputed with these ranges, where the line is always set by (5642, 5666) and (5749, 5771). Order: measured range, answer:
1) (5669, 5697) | -0.7 Ang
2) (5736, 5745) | -0.1 Ang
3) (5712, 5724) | 0.0 Ang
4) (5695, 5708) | 0.0 Ang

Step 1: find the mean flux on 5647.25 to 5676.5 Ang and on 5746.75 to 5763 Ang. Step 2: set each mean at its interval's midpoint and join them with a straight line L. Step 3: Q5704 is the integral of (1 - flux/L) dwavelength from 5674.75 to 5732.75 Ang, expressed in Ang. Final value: -0.8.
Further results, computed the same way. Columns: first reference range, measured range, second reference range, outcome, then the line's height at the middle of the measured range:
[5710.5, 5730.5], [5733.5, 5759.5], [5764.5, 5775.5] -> 0.32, 7.75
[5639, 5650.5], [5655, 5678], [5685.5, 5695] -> 0.07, 7.48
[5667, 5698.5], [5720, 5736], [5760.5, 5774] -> 0.05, 7.75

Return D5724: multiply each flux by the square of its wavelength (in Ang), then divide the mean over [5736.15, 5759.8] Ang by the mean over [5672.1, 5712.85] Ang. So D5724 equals 1.0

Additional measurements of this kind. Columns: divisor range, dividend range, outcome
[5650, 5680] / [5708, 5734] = 1.04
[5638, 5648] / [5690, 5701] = 1.08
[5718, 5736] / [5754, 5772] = 1.03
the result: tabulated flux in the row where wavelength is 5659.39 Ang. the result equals 7.08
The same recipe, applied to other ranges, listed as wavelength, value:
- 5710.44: 7.06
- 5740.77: 8.29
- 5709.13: 7.51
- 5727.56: 9.03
